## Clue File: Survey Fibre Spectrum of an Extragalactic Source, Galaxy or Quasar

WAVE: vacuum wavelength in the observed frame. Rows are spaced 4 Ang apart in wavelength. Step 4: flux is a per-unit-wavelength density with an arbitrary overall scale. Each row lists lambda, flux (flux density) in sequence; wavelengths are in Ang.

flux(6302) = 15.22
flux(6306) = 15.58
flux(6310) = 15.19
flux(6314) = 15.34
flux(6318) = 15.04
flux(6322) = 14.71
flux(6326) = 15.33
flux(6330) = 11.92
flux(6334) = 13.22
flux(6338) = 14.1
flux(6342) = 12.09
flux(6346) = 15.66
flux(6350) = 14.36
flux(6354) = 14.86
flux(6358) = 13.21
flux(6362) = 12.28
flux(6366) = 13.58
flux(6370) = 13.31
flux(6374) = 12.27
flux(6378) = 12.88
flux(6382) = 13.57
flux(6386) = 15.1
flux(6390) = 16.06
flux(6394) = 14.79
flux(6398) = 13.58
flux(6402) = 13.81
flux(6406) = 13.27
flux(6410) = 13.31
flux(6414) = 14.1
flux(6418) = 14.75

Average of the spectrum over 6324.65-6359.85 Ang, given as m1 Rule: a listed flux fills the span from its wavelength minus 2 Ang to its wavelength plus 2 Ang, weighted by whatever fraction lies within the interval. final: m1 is 13.8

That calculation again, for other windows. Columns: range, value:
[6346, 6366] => 13.9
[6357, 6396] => 13.7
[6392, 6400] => 14.2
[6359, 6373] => 13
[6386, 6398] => 15.1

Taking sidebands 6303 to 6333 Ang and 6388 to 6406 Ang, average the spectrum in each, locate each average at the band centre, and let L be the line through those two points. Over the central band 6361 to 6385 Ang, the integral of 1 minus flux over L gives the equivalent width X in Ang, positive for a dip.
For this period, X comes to 2.3 Ang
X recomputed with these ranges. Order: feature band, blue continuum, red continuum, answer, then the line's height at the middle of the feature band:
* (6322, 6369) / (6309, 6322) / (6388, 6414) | 3.3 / 14.8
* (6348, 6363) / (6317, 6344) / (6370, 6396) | 0.1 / 13.9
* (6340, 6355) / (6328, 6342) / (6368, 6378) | -1.5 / 12.9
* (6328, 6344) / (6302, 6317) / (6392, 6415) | 2.2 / 14.9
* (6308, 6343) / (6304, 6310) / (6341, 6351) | 1.7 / 14.9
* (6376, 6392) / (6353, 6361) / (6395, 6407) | -0.8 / 13.7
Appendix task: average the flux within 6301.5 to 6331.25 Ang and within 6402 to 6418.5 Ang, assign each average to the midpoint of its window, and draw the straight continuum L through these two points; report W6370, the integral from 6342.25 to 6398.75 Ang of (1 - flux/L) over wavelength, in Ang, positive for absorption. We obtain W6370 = 1.2 Ang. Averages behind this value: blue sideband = 14.8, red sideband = 13.8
